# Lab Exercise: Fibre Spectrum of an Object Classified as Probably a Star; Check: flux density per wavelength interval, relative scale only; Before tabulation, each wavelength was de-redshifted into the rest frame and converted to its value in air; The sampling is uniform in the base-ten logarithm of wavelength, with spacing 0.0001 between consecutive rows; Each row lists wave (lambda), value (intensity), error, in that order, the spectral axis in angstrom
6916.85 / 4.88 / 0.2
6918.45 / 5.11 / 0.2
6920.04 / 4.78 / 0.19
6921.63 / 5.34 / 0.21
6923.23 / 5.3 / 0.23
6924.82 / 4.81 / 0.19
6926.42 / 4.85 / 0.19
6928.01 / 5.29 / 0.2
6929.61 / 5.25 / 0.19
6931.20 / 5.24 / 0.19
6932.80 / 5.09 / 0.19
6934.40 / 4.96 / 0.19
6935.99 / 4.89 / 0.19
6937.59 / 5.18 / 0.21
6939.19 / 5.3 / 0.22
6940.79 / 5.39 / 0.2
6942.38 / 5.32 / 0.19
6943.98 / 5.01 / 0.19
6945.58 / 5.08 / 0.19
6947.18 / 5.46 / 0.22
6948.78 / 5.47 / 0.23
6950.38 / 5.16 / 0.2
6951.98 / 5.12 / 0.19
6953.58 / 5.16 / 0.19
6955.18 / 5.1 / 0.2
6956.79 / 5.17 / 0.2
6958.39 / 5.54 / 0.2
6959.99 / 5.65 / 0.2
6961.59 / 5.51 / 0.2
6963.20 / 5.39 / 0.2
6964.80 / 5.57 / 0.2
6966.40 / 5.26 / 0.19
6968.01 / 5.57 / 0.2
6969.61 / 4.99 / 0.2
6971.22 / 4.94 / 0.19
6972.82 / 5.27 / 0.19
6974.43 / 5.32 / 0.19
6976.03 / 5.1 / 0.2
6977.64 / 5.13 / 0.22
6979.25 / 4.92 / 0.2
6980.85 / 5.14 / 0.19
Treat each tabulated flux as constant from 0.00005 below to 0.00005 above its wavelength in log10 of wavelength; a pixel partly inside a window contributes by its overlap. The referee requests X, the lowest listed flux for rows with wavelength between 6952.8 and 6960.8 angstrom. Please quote 5.1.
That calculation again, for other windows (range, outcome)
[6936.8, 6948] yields 5.01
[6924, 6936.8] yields 4.81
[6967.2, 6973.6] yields 4.94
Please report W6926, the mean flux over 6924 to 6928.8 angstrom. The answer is 4.99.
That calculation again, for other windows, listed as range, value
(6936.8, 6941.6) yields 5.29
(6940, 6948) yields 5.26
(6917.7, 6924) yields 5.13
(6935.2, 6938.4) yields 5.03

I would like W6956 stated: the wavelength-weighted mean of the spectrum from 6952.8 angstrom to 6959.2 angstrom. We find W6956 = 5.24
